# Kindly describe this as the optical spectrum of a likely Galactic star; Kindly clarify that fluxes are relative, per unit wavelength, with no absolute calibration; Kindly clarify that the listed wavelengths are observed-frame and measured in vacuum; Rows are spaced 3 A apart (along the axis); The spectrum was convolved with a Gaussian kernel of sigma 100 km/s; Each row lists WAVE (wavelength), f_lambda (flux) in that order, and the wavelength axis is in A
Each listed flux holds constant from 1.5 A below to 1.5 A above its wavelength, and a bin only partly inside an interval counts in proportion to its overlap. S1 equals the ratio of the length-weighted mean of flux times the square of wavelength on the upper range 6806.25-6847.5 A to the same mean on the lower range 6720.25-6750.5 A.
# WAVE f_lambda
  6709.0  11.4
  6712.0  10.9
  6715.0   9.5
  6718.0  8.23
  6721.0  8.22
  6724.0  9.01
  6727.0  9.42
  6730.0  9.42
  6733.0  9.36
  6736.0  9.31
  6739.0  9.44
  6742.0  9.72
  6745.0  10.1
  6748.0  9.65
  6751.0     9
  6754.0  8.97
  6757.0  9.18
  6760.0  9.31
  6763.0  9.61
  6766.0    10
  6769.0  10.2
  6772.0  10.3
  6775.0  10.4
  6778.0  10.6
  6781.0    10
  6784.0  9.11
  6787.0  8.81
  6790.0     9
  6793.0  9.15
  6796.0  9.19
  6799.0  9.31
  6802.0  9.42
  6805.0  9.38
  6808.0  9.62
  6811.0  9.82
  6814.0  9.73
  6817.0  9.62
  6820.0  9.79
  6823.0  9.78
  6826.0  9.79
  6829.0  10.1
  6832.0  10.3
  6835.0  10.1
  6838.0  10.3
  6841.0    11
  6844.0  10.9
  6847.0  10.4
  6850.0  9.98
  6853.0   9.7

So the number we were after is 1.10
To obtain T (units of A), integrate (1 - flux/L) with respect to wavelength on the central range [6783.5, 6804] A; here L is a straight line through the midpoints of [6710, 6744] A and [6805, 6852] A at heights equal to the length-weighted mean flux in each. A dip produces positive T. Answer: 1.4 A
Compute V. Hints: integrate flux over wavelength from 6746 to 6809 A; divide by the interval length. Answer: 9.54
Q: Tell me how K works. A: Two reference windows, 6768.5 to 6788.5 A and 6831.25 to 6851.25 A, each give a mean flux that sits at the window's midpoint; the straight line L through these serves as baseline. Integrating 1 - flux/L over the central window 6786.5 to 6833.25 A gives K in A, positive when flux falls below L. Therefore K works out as 2.8 A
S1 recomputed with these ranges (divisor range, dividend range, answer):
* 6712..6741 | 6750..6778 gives 1.07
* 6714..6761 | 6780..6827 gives 1.04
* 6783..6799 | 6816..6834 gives 1.10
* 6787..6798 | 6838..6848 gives 1.20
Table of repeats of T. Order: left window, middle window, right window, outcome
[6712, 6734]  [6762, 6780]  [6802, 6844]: -1.2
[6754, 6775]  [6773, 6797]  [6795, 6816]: 0.2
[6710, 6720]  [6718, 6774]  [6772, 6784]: 2.5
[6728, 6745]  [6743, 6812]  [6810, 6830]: 0.6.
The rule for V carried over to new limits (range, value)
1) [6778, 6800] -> 9.32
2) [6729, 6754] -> 9.47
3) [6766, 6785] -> 10.1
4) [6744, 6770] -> 9.54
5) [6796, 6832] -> 9.68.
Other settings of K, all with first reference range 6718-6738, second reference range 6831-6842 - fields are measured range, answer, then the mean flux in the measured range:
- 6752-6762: 0.3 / 9.17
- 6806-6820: 0.6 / 9.7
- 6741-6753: -0.4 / 9.59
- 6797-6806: 0.6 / 9.36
